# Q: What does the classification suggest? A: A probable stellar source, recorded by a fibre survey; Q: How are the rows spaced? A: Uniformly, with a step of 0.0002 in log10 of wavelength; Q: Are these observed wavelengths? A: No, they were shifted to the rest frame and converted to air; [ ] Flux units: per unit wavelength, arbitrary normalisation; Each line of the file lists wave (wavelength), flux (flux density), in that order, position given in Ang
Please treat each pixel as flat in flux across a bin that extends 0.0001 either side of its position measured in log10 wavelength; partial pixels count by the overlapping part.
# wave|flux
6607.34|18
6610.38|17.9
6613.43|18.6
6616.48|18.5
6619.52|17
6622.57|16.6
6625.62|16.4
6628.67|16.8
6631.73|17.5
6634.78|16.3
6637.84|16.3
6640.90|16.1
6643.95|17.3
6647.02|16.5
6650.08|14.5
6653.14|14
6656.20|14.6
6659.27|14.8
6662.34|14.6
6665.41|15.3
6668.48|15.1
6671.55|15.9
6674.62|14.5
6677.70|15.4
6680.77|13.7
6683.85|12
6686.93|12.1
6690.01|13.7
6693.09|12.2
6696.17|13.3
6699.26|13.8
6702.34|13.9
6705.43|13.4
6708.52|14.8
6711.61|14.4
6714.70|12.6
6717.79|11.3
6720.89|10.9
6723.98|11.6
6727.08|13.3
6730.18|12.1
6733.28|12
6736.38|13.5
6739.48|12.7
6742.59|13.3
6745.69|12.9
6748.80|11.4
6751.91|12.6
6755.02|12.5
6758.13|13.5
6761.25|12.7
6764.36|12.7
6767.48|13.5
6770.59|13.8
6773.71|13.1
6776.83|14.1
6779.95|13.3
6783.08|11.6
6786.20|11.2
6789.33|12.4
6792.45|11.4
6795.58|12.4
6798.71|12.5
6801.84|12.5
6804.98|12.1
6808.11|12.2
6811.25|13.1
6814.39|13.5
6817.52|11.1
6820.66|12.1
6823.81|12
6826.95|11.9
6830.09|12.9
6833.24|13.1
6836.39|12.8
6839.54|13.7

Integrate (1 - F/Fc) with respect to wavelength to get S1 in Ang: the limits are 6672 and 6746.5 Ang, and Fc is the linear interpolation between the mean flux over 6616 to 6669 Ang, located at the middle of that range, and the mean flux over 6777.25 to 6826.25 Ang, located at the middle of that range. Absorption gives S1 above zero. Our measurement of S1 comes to 6.83 Ang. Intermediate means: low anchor 16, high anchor 12.3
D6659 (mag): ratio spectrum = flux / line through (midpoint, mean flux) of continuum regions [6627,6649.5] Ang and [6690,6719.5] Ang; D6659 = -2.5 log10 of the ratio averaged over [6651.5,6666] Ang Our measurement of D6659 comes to 0.07 mag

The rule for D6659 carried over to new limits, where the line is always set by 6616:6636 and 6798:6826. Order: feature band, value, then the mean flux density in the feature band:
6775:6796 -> 0.055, 12.3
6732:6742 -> 0.111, 12.8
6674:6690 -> 0.155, 13.5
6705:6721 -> 0.137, 13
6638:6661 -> 0.064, 15.4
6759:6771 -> 0.029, 13.1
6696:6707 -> 0.109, 13.6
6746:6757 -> 0.128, 12.3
